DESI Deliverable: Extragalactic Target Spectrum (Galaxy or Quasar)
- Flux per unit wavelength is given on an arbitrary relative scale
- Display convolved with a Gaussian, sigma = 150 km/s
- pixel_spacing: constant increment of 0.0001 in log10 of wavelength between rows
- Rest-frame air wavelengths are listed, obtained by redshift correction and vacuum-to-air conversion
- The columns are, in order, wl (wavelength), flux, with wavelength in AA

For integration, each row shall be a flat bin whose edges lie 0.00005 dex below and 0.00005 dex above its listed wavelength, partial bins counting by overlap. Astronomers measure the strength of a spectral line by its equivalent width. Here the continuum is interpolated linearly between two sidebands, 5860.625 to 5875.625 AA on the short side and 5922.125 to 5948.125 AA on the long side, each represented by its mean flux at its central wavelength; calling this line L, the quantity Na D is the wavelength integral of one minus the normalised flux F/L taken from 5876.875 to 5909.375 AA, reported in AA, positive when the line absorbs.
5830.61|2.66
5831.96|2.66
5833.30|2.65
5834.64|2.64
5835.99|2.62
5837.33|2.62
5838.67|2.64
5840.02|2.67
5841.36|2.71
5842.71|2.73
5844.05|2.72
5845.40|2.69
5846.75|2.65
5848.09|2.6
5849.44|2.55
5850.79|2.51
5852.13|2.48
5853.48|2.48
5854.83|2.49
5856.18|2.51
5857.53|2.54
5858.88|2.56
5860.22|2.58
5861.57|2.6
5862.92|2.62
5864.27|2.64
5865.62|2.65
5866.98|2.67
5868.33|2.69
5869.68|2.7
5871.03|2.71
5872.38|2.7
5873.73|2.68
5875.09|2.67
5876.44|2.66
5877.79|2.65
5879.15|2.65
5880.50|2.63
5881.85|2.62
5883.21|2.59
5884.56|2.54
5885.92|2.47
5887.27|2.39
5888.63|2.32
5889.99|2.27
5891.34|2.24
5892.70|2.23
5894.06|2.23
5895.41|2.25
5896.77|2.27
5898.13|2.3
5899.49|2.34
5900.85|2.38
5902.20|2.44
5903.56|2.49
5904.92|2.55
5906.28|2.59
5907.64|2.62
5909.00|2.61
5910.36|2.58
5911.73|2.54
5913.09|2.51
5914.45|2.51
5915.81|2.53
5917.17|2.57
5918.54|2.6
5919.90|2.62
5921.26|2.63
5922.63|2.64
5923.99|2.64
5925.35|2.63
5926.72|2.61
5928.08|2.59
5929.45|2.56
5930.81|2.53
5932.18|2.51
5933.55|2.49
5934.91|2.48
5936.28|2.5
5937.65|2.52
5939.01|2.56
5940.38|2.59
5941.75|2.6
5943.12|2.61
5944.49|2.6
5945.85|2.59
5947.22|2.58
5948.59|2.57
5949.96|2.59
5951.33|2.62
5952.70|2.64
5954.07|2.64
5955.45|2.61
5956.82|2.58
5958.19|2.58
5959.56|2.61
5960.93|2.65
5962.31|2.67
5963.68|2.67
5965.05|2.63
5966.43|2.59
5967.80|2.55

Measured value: 2.3 AA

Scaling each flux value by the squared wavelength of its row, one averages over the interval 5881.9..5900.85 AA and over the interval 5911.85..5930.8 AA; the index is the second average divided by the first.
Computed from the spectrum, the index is 1.11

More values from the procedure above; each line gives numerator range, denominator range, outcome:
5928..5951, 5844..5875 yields 1.01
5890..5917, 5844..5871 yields 0.95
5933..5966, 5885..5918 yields 1.08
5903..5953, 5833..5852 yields 1.00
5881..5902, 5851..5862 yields 0.95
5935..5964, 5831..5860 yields 1.03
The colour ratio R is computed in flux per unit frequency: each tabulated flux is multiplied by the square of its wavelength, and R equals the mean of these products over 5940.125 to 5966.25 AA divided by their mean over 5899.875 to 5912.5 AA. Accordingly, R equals 1.05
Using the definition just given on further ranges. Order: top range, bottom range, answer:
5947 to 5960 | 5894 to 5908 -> 1.10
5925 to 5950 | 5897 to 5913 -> 1.04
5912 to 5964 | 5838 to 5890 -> 1.02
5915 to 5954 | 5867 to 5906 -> 1.05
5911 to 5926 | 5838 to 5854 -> 1.01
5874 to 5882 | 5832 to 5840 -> 1.02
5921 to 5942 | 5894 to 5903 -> 1.12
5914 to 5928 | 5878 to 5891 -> 1.05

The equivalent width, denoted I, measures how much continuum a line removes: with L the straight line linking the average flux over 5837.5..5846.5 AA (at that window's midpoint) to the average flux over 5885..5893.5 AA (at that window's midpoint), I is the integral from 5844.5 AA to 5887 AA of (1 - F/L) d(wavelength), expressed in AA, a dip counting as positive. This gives -1.8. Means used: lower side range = 2.69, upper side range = 2.32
